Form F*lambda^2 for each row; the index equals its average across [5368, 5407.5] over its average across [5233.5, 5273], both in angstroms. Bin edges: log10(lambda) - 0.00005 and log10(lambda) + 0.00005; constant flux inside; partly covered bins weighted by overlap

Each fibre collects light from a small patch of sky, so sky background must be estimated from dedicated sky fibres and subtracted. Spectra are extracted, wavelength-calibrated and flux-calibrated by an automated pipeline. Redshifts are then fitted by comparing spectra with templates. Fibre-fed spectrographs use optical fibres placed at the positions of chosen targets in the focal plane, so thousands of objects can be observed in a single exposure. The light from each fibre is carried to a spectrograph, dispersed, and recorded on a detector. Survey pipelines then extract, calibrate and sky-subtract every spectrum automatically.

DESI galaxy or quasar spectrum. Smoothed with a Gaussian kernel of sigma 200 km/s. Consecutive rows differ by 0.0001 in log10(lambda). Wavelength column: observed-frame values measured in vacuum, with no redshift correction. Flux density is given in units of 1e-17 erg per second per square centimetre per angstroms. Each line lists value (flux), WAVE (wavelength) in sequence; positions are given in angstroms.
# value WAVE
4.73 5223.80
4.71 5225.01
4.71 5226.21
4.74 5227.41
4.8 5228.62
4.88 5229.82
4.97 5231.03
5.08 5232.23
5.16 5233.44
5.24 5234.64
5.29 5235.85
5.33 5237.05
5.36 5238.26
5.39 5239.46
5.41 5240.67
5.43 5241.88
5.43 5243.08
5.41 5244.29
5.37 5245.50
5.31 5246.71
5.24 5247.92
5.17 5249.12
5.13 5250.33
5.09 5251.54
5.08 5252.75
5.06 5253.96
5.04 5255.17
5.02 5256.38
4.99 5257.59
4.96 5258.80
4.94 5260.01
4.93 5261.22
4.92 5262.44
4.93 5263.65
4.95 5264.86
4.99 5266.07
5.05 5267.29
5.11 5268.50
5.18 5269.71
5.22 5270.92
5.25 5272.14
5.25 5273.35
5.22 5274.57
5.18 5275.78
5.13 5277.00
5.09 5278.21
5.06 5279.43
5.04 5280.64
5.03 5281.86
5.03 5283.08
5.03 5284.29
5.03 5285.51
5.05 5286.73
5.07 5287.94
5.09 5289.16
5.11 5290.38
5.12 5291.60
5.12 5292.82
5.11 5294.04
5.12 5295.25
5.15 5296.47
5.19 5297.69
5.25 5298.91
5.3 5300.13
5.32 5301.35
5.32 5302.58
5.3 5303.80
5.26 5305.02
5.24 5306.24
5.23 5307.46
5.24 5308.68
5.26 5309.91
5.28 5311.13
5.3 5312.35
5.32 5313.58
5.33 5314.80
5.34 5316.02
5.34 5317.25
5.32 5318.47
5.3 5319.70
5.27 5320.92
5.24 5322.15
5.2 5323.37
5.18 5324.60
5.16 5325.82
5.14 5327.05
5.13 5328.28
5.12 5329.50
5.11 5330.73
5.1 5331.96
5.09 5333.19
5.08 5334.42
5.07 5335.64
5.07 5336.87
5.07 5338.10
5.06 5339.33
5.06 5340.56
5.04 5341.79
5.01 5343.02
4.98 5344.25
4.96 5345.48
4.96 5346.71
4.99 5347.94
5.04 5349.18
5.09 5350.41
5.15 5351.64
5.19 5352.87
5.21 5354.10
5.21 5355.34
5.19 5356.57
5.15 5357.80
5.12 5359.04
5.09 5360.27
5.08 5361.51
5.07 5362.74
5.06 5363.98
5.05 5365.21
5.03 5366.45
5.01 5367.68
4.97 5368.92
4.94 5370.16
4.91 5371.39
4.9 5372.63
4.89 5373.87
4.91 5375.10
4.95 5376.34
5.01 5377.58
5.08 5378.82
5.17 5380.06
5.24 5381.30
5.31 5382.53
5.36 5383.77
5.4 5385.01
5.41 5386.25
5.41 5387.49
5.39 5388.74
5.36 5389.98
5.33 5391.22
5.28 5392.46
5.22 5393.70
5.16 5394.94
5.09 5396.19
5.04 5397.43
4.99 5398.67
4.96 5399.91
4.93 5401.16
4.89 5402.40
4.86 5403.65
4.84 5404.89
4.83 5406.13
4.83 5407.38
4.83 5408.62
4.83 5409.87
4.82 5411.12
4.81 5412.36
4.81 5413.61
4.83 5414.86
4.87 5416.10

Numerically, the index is 1.04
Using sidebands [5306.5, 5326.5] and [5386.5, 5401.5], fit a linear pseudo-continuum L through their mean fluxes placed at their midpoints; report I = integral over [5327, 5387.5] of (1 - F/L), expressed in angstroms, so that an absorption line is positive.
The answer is 1.58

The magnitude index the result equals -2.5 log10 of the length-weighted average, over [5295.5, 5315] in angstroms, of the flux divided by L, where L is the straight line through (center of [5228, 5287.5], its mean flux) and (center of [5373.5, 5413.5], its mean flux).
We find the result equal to -0.032 mag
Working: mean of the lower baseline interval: 5.13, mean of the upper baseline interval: 5.07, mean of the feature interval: 5.26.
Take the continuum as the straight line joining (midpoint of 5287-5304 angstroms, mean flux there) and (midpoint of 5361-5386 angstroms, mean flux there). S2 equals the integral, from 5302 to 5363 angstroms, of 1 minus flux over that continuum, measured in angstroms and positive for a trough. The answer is -0.4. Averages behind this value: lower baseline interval 5.18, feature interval 5.16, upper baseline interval 5.07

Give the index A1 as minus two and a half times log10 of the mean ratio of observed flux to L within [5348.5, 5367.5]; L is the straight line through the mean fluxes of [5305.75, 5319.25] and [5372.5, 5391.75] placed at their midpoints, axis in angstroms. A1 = 0.03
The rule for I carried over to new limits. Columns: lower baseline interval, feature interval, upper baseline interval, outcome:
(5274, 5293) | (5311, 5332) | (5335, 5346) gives -0.7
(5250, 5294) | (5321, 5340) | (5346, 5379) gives -0.3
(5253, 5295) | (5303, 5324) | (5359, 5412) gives -0.9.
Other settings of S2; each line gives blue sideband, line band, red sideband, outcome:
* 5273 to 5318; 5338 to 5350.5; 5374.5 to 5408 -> 0.3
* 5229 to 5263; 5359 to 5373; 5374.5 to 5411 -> 0.2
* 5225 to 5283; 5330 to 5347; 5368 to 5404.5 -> 0.2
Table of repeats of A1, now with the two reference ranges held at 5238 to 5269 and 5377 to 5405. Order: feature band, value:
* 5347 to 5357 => 0.007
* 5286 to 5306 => -0.007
